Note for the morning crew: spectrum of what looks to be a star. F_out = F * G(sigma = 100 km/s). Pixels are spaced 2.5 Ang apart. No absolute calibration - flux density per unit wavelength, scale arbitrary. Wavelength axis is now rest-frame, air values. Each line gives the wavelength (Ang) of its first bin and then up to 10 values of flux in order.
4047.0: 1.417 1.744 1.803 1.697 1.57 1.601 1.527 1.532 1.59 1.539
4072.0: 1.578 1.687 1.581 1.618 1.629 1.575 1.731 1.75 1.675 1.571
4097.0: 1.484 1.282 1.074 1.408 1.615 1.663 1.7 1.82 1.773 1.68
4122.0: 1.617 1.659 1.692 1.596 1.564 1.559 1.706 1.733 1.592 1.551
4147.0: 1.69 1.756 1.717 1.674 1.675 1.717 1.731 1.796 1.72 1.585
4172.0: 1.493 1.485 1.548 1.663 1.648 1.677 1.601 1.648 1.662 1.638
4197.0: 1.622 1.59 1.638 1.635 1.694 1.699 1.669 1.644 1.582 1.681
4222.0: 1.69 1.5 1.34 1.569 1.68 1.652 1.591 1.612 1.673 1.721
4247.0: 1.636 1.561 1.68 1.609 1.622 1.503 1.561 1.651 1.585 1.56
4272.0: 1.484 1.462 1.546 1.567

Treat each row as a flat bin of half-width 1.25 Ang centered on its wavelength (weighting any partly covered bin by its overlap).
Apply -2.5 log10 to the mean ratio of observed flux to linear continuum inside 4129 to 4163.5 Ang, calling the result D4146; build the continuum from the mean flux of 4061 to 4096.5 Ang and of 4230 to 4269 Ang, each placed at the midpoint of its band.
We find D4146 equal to -0.03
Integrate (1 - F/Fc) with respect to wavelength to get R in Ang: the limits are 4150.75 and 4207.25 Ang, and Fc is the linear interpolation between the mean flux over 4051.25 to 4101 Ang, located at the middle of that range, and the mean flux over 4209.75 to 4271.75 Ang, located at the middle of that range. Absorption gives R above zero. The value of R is -1.5 Ang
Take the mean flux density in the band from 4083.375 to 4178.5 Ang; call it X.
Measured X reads 1.62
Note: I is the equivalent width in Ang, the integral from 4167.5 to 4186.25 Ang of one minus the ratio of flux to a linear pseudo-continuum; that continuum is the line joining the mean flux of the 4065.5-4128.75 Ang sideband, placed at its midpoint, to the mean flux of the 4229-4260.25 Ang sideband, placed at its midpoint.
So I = 0.3 Ang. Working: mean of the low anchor 1.6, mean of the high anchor 1.63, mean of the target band 1.59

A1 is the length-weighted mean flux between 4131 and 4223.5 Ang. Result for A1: 1.65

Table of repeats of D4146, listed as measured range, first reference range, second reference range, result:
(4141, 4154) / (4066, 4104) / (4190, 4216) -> -0.039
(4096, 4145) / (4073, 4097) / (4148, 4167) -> 0.060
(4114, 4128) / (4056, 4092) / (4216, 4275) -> -0.063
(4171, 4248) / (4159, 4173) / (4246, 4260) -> 0.014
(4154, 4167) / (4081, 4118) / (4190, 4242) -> -0.078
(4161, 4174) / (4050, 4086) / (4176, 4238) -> -0.022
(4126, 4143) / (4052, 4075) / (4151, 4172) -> 0.020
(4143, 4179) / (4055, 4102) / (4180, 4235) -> -0.031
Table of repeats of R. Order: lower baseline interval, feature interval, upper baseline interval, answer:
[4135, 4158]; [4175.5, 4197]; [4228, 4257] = 0.3 Ang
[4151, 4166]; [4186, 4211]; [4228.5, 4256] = 0.5 Ang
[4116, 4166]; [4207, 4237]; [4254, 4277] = -0.3 Ang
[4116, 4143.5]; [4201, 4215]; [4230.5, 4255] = -0.2 Ang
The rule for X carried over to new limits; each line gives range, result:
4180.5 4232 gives 1.62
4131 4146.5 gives 1.62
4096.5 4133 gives 1.58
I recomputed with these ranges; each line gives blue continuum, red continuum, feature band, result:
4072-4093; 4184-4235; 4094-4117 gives 1.7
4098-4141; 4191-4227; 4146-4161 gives -0.9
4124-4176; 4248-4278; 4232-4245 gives -0.5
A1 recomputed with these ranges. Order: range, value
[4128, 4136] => 1.58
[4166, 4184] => 1.59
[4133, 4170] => 1.68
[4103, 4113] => 1.58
